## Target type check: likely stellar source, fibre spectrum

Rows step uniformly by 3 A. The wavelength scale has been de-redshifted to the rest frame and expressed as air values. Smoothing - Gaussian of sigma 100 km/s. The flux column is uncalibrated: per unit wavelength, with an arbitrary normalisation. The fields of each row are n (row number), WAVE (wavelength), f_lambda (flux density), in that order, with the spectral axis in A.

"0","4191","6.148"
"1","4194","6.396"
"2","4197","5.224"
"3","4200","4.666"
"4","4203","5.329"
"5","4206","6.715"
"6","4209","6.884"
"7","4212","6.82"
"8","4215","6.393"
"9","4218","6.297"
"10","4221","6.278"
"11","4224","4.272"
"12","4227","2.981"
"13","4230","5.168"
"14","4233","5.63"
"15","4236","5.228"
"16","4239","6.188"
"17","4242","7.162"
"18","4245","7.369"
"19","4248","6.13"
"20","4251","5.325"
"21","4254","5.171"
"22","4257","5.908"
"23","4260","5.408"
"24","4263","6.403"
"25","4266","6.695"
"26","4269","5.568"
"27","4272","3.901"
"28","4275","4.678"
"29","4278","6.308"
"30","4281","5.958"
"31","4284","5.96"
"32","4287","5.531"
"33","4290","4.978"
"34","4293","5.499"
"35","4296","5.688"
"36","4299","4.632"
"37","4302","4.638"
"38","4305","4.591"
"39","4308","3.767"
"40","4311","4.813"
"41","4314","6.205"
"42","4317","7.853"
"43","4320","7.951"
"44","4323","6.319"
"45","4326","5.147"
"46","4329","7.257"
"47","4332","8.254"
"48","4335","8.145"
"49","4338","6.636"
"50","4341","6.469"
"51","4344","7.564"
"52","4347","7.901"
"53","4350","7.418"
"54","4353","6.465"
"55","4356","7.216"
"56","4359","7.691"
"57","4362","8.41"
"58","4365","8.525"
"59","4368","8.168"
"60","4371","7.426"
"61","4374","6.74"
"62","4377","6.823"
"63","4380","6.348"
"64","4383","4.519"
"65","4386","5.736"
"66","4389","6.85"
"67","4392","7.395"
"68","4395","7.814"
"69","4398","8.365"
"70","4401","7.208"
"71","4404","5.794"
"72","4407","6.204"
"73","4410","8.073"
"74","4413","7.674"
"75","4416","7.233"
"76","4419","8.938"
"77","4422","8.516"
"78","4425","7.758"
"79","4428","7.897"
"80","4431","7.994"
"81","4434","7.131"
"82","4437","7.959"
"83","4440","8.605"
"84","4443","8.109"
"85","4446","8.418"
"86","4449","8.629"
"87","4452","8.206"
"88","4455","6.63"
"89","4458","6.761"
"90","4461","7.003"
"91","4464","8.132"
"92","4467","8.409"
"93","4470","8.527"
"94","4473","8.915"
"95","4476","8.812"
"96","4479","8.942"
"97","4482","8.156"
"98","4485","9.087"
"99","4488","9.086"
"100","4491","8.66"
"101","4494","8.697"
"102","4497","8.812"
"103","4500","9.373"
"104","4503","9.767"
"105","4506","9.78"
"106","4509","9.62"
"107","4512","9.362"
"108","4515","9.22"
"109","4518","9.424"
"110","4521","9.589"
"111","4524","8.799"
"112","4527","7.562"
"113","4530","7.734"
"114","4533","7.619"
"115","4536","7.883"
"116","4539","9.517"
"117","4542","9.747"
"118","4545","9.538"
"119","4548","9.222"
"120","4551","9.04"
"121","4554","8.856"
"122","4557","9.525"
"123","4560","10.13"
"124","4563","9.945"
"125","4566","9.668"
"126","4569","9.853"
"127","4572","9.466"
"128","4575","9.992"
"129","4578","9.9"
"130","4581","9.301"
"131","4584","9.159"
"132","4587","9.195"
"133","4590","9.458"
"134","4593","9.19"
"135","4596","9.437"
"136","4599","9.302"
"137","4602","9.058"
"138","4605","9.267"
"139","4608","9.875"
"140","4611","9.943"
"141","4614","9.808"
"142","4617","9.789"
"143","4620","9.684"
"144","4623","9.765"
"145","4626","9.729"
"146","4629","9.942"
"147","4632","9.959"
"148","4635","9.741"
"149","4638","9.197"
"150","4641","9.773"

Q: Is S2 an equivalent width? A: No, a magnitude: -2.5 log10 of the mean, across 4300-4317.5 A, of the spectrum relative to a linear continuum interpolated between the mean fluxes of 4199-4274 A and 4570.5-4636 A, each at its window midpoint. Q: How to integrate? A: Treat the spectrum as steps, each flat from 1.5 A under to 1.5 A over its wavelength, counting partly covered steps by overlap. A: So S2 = 0.26 mag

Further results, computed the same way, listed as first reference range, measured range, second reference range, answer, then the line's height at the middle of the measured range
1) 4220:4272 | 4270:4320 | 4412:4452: 0.17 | 6.28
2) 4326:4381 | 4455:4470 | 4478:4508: 0.15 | 8.68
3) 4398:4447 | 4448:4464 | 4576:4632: 0.08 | 8.07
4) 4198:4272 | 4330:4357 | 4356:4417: -0.09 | 6.76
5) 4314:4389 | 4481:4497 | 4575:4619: -0.04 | 8.44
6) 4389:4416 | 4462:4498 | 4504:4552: -0.04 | 8.34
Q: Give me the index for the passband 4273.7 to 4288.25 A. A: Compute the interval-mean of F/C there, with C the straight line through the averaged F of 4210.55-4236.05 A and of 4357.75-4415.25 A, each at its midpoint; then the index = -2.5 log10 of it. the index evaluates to 0.07 mag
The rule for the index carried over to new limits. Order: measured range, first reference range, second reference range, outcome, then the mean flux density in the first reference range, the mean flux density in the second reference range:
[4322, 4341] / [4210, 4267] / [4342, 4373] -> 0.05 mag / 5.83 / 7.64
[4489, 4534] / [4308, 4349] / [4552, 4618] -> -0.02 mag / 6.85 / 9.55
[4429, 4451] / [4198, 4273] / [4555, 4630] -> -0.02 mag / 5.76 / 9.61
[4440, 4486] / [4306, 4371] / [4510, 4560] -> 0.01 mag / 7.05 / 8.96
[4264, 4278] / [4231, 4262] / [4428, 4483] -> 0.15 mag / 5.95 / 8.07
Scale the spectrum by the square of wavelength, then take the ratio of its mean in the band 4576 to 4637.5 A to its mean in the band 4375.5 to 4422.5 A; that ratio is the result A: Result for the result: 1.49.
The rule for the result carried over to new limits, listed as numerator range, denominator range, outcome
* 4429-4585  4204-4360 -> 1.61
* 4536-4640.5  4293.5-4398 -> 1.59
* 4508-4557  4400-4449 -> 1.21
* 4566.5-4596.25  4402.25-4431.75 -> 1.35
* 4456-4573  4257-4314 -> 1.86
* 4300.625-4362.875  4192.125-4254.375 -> 1.21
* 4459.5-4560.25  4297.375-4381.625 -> 1.42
